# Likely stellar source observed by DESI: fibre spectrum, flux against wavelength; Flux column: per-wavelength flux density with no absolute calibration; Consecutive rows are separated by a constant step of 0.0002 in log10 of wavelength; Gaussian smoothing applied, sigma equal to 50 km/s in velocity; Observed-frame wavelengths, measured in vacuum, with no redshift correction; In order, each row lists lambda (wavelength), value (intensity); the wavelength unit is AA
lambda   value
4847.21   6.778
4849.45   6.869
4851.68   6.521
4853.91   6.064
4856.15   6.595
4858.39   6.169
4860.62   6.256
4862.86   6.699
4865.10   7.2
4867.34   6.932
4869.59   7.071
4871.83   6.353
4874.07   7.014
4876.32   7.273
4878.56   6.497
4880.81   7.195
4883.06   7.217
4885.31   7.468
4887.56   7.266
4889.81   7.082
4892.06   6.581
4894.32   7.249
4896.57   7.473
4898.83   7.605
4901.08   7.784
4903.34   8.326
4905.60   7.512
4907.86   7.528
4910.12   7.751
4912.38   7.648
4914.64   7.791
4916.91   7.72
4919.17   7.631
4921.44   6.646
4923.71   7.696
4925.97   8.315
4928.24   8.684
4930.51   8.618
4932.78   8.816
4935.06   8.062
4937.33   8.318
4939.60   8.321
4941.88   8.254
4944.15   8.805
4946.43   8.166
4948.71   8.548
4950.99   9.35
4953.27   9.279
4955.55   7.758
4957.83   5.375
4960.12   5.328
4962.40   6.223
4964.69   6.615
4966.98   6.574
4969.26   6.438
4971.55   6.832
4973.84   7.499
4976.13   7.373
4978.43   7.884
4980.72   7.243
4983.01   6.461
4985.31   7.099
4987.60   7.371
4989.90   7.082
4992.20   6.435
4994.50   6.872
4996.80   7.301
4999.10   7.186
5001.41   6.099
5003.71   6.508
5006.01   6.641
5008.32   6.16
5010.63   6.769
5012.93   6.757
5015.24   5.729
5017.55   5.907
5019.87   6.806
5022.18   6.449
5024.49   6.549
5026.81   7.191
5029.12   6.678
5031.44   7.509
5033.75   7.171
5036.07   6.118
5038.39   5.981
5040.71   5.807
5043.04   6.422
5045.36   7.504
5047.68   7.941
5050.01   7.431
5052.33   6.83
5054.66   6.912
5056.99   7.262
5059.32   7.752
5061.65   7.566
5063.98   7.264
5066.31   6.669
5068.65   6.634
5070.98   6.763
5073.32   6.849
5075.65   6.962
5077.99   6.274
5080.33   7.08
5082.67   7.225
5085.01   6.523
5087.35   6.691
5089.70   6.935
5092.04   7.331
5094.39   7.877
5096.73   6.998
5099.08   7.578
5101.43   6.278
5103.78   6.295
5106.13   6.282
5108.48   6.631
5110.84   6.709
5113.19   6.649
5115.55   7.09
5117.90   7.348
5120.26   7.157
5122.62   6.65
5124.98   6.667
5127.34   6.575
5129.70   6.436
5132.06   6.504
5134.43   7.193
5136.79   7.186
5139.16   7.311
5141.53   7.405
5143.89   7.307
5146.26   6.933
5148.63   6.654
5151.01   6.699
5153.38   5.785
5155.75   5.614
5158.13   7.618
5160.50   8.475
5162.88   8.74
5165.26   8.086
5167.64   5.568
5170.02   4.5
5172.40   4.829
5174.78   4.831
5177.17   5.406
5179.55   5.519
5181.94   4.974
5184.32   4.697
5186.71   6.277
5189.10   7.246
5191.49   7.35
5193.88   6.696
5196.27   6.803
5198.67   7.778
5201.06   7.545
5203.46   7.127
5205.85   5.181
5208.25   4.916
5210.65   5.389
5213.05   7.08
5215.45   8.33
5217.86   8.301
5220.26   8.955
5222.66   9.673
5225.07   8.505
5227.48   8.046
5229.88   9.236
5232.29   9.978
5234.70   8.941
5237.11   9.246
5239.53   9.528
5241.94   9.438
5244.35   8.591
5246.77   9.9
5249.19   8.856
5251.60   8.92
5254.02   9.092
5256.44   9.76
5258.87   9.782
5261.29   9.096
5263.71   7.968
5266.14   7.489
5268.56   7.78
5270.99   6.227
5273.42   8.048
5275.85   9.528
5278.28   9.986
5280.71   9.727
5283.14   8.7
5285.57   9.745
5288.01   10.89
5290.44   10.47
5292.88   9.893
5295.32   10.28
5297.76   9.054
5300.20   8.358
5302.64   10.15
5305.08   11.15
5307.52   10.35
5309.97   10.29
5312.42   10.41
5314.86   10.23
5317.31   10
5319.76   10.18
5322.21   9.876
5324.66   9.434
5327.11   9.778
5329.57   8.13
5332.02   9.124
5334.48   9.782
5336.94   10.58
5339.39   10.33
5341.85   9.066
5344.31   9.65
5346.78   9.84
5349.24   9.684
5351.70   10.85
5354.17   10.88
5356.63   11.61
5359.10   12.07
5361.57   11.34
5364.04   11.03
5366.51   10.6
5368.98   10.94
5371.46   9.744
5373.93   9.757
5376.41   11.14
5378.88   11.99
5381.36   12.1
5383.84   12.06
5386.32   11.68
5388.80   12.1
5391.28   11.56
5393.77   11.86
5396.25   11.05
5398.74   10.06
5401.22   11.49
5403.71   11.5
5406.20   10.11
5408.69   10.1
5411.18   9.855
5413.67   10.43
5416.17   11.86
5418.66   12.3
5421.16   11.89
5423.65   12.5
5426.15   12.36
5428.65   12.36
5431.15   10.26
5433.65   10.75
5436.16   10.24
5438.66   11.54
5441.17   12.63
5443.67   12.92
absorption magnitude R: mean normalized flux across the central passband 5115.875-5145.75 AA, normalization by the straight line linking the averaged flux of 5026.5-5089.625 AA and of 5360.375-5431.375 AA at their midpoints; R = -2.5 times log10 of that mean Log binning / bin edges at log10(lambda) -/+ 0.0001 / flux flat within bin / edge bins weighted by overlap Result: 0.13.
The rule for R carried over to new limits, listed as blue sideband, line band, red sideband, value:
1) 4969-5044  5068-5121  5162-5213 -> -0.07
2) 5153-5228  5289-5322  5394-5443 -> -0.12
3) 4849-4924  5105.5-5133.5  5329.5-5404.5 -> 0.30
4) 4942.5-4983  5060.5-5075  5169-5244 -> 0.05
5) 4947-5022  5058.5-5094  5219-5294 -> 0.10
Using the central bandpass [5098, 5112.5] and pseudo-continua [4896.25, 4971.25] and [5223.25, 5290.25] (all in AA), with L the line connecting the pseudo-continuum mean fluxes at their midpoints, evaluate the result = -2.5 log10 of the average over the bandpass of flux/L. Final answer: 0.260 mag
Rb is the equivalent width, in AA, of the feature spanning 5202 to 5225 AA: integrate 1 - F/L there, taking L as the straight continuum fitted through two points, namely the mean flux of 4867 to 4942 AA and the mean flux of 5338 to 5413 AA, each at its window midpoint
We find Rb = 5.8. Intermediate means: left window 7.58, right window 10.9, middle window 7.28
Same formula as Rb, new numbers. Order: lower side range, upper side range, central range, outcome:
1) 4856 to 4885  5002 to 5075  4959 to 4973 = 0.9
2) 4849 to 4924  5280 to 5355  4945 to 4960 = -0.7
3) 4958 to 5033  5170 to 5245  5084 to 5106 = 0.2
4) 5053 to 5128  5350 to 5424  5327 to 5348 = 1.8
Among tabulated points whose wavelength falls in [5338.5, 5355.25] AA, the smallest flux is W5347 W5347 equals 9.066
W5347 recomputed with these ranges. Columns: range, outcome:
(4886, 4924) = 6.581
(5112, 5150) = 6.436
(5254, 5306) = 6.227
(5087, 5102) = 6.278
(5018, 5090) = 5.807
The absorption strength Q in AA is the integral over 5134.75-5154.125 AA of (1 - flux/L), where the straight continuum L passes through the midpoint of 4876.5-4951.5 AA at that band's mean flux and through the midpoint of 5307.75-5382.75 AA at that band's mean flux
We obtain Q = 4.7 AA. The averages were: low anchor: 7.8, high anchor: 10.4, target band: 6.95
